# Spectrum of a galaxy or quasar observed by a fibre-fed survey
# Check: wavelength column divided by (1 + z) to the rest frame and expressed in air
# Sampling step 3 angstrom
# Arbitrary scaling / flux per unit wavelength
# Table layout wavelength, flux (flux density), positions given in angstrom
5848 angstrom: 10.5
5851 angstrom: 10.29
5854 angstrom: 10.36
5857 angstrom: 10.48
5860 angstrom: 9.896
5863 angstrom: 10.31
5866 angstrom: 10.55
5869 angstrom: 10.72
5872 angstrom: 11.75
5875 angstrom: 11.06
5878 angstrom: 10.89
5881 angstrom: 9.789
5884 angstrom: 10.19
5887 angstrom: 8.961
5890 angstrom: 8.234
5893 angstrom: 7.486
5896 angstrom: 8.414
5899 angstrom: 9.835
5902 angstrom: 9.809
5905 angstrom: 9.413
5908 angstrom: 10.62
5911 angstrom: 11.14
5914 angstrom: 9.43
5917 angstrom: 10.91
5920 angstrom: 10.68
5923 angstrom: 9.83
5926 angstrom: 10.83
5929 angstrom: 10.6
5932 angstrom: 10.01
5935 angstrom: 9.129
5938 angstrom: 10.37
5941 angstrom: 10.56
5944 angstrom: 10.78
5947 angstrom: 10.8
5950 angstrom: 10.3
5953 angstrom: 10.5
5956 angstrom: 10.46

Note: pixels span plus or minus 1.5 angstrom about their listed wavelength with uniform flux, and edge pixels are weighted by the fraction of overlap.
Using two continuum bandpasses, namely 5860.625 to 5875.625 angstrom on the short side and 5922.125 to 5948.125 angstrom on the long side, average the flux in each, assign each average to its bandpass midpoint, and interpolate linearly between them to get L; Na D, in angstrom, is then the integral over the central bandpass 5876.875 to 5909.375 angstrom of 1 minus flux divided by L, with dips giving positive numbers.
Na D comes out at 3.8 angstrom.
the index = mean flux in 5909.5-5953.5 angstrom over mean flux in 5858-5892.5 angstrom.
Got 1.02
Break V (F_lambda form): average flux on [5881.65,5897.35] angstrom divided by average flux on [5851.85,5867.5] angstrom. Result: 0.8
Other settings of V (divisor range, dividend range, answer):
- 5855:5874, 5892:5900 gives 0.81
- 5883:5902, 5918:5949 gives 1.17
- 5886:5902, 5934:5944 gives 1.17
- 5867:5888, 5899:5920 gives 0.97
